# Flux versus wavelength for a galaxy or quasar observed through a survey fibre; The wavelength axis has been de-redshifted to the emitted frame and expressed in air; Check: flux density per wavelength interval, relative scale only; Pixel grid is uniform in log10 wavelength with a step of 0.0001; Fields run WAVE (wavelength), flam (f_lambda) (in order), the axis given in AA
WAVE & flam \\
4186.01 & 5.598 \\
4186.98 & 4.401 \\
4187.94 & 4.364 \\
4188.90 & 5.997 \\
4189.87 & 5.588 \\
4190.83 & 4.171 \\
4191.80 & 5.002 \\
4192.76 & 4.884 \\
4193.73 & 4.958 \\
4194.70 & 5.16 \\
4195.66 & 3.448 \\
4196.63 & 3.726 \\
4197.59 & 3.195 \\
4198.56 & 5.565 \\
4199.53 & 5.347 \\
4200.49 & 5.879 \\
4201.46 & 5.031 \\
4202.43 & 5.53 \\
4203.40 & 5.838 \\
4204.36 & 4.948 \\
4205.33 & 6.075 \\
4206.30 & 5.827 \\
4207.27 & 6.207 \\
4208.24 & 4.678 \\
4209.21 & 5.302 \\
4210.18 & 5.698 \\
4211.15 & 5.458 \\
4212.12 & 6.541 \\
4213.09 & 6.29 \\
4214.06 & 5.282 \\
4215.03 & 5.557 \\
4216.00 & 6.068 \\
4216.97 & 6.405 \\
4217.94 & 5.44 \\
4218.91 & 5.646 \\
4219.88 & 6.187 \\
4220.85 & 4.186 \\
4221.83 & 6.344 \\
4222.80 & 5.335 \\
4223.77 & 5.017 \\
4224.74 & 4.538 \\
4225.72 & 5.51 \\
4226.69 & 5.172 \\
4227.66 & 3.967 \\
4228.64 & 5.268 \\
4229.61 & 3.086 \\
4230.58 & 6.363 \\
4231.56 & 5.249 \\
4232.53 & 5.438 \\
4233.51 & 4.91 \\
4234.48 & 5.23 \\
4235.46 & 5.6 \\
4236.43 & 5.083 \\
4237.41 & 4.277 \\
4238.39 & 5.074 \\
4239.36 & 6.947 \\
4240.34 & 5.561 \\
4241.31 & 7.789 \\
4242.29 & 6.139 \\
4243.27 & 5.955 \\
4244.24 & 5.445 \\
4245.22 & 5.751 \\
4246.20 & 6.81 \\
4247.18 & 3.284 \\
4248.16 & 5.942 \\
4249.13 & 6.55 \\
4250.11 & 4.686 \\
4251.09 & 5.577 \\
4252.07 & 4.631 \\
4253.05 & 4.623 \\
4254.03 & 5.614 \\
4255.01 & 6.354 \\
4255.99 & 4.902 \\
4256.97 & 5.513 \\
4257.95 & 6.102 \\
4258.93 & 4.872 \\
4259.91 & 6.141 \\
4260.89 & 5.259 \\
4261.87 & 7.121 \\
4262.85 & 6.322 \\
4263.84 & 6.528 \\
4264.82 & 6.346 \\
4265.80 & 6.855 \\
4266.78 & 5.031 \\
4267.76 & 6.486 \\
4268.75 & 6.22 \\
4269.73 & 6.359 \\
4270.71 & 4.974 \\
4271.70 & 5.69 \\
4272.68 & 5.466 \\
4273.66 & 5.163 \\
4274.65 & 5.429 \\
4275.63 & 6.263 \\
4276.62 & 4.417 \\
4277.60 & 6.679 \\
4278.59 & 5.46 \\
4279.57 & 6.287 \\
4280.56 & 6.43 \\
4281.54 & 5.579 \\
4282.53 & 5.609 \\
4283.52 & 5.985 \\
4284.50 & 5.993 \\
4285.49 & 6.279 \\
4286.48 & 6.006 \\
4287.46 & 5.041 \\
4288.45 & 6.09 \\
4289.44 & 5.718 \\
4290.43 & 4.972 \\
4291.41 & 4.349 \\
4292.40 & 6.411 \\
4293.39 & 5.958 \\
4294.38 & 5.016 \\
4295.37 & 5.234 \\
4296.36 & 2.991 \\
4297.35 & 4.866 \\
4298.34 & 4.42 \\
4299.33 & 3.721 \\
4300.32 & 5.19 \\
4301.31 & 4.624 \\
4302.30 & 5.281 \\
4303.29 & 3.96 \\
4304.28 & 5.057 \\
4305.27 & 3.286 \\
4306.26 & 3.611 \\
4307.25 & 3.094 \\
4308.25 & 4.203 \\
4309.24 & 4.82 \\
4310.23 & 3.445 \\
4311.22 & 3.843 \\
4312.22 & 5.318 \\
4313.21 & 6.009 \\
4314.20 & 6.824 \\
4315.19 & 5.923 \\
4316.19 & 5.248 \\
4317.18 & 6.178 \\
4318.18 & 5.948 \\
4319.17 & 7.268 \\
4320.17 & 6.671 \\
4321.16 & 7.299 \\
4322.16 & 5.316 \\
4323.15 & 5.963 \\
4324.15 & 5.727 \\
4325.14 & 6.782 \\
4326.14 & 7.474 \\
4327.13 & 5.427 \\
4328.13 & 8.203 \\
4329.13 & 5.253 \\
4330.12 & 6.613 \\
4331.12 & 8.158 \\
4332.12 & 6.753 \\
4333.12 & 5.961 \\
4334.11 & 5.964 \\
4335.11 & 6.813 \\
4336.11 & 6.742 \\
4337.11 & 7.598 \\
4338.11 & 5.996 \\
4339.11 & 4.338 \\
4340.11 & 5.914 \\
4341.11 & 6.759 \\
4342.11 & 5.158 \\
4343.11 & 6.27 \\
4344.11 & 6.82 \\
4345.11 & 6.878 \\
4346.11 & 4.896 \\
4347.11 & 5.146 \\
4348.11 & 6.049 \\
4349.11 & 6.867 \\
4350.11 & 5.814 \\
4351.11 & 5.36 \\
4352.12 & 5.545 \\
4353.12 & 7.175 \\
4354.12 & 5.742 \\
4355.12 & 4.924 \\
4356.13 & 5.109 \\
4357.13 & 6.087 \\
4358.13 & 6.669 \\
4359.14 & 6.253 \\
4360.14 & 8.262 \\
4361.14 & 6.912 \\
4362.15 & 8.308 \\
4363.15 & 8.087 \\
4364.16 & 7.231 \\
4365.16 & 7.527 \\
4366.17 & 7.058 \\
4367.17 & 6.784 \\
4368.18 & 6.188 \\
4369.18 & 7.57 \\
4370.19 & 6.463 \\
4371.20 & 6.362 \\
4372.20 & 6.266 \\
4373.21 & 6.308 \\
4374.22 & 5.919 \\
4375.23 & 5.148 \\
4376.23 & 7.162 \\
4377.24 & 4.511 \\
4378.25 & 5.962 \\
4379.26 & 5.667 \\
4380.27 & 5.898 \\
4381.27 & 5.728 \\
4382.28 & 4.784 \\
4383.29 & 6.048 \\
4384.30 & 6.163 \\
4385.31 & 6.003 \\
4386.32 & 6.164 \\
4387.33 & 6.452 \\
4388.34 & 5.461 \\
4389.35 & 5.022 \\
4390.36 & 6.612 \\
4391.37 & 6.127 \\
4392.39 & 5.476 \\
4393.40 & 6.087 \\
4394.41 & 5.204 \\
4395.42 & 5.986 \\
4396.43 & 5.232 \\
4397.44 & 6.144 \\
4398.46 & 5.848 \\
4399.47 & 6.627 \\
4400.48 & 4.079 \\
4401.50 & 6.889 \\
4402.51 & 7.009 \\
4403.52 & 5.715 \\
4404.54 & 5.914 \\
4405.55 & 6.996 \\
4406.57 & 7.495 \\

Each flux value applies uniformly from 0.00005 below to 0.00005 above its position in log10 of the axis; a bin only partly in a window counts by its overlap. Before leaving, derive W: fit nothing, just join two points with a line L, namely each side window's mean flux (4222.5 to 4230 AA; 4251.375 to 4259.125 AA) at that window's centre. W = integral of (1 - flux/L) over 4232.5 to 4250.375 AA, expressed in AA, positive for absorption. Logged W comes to -2.0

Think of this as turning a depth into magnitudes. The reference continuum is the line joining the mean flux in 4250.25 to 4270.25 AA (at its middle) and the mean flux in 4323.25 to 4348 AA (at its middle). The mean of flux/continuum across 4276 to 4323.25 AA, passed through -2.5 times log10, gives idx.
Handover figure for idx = 0.151 mag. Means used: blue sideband 5.82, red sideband 6.31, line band 5.29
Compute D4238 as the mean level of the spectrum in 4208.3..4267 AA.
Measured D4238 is 5.57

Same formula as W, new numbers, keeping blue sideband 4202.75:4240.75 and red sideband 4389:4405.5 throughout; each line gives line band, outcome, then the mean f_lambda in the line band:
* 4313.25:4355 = -3.73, 6.25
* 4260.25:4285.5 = -1.63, 5.93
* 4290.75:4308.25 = 3.45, 4.53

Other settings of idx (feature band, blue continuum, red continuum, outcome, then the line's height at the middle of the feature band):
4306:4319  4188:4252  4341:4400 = 0.163 mag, 5.86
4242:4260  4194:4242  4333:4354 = 0.010 mag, 5.55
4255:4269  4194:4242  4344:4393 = -0.071 mag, 5.61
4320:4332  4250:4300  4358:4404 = -0.119 mag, 5.9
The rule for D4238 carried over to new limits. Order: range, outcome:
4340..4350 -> 6.07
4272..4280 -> 5.65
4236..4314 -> 5.4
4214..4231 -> 5.3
